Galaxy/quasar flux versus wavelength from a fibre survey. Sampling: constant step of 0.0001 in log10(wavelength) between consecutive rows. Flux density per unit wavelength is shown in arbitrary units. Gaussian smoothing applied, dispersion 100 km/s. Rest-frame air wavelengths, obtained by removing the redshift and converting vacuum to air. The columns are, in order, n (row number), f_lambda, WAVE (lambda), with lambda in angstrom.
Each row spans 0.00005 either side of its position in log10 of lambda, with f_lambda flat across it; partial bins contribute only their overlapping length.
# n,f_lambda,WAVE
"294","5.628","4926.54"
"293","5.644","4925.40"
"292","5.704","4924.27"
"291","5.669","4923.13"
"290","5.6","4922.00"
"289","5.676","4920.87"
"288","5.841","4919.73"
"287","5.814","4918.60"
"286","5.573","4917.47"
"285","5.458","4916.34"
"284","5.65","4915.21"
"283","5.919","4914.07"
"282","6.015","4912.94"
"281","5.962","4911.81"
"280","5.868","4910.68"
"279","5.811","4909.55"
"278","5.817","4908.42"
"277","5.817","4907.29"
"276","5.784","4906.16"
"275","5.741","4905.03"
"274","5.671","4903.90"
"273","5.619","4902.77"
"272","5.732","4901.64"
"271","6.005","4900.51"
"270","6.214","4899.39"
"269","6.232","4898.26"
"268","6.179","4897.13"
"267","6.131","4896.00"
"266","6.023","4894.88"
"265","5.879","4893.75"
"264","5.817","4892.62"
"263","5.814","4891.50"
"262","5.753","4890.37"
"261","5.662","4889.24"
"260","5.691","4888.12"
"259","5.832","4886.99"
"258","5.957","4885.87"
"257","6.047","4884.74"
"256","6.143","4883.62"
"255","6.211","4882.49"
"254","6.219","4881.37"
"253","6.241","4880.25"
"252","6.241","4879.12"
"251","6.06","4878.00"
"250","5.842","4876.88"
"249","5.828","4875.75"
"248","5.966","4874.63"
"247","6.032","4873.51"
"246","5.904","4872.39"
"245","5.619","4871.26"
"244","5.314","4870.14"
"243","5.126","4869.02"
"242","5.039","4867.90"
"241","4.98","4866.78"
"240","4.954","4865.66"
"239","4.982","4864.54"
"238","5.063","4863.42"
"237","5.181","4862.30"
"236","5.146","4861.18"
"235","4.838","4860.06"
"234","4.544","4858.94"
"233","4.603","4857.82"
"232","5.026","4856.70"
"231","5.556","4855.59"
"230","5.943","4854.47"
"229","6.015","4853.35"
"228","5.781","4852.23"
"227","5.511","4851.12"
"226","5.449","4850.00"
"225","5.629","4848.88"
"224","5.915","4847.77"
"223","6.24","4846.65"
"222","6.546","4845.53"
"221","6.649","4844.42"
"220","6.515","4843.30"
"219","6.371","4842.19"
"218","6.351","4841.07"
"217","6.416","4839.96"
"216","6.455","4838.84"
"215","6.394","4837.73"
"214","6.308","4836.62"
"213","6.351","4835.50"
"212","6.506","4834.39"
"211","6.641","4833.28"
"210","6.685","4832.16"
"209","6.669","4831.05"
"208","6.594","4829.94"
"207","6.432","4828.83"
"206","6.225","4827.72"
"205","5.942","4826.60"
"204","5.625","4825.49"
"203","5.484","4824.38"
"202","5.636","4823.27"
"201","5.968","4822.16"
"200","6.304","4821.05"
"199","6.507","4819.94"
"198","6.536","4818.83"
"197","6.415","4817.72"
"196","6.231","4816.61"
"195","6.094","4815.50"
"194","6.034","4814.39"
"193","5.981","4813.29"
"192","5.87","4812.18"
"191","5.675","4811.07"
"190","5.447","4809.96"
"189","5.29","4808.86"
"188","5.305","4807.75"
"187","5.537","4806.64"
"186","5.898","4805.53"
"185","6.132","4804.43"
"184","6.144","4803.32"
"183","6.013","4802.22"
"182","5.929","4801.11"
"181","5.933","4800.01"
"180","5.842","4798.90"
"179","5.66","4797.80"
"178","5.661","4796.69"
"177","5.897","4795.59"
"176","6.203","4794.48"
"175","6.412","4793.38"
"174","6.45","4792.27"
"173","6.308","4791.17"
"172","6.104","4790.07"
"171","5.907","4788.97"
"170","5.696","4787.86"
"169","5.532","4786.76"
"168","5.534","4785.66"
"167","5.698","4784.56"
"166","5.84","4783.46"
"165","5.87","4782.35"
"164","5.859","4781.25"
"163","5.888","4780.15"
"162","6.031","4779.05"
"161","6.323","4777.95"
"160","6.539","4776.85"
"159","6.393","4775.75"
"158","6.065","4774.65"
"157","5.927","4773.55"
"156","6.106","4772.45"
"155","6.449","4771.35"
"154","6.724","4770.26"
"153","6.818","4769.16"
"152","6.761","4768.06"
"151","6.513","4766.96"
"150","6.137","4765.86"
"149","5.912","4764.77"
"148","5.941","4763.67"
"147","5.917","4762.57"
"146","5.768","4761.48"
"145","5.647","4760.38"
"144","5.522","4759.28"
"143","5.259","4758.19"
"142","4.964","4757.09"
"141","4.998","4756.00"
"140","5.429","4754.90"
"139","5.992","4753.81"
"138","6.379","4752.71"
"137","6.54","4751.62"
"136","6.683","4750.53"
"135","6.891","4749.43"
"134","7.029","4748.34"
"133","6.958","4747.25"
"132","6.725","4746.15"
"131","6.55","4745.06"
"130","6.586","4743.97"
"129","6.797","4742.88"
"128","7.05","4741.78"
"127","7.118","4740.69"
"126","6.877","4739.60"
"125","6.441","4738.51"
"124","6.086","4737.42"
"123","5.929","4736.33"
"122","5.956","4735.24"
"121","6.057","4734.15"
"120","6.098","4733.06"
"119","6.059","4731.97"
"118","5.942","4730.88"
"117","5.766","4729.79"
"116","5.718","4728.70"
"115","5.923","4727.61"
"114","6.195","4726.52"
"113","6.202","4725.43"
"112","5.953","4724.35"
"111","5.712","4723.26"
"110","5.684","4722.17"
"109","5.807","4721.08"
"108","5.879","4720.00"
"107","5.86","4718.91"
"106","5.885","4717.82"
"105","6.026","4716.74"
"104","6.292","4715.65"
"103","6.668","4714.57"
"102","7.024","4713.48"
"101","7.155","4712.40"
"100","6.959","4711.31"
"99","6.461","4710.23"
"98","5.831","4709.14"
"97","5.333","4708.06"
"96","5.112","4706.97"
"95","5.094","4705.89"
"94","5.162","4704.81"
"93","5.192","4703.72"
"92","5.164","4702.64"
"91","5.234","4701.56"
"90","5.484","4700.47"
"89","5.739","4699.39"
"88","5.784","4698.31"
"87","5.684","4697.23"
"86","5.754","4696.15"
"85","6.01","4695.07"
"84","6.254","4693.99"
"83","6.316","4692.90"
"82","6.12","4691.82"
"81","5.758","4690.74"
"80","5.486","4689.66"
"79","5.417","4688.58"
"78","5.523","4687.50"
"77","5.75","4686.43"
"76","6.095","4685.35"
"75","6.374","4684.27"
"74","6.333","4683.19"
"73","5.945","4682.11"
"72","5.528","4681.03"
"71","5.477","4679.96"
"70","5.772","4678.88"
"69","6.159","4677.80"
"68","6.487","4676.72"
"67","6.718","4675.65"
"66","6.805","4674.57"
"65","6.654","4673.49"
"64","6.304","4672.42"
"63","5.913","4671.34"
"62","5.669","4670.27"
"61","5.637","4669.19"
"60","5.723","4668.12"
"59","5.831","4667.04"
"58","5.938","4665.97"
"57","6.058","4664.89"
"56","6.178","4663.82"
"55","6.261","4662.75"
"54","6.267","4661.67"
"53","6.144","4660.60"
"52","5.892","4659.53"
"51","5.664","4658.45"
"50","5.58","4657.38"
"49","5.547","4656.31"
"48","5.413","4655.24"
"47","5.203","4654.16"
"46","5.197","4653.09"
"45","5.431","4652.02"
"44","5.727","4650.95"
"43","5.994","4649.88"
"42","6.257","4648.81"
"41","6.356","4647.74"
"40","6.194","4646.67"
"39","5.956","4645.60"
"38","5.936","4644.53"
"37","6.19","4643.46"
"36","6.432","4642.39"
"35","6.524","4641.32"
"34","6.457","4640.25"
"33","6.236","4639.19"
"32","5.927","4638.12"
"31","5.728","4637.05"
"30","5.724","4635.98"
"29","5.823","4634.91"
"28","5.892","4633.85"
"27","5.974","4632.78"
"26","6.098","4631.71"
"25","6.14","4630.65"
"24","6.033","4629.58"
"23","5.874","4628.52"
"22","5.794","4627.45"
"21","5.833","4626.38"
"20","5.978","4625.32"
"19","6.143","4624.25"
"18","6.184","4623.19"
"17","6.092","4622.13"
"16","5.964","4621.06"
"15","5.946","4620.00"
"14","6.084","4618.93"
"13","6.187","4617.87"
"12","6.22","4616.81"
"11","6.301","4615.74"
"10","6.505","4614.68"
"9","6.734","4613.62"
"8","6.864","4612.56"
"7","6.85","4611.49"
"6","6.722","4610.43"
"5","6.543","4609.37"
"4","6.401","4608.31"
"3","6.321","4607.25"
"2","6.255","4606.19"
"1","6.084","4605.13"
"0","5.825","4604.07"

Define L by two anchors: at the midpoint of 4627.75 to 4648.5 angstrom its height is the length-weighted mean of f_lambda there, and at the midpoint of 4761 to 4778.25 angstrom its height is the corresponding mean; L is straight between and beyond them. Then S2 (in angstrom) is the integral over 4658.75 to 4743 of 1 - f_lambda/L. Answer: 2.2 angstrom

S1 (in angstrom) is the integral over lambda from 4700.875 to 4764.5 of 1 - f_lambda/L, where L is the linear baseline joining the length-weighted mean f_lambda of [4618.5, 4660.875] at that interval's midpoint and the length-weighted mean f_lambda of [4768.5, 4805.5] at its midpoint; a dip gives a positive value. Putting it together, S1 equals -0.5 angstrom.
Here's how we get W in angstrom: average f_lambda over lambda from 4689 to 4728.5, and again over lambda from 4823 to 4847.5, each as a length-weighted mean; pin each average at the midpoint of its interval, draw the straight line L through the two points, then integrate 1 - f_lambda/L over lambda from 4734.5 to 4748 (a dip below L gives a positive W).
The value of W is -1.32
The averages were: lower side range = 5.89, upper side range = 6.32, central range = 6.59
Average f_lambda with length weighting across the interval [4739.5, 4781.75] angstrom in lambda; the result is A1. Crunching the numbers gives 6.25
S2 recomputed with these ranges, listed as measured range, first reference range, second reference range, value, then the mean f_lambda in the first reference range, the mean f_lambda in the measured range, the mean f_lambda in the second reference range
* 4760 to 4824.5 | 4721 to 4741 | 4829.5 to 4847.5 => 2.9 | 6.07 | 6.02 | 6.47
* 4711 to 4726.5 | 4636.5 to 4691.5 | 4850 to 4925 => -0.8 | 5.96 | 6.21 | 5.69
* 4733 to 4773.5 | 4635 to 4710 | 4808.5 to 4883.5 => -2.6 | 5.87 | 6.26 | 5.89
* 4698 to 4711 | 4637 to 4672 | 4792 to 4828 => 1.0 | 5.93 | 5.49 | 5.94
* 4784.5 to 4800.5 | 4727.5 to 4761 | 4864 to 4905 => 0.3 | 6.19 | 5.93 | 5.8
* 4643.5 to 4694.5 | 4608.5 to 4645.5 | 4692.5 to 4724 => 0.6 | 6.17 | 5.94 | 5.88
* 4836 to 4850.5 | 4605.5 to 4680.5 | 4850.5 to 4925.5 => -1.2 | 6.08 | 6.25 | 5.7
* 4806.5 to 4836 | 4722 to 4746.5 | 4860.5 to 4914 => -0.5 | 6.24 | 6.08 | 5.77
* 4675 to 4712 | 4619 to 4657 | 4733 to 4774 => 1.7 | 5.95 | 5.82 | 6.25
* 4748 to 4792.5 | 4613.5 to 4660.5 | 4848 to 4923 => -1.7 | 5.98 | 6.05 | 5.69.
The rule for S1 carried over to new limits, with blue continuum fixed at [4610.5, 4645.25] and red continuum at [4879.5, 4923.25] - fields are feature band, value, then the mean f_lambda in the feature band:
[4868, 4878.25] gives 0.4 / 5.7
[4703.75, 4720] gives 0.1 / 6.03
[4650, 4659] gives 0.9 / 5.49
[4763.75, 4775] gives -0.6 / 6.33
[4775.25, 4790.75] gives 0.1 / 5.95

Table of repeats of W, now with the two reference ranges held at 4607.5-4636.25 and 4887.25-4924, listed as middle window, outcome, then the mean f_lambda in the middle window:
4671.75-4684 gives -0.17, 6.2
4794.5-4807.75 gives 0.20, 5.86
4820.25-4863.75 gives -0.27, 5.94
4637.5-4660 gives 0.89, 5.91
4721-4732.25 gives 0.27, 5.9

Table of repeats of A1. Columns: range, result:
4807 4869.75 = 5.85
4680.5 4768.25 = 6.02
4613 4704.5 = 5.95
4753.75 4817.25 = 5.93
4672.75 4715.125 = 5.95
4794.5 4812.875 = 5.78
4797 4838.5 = 6.06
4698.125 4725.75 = 5.87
